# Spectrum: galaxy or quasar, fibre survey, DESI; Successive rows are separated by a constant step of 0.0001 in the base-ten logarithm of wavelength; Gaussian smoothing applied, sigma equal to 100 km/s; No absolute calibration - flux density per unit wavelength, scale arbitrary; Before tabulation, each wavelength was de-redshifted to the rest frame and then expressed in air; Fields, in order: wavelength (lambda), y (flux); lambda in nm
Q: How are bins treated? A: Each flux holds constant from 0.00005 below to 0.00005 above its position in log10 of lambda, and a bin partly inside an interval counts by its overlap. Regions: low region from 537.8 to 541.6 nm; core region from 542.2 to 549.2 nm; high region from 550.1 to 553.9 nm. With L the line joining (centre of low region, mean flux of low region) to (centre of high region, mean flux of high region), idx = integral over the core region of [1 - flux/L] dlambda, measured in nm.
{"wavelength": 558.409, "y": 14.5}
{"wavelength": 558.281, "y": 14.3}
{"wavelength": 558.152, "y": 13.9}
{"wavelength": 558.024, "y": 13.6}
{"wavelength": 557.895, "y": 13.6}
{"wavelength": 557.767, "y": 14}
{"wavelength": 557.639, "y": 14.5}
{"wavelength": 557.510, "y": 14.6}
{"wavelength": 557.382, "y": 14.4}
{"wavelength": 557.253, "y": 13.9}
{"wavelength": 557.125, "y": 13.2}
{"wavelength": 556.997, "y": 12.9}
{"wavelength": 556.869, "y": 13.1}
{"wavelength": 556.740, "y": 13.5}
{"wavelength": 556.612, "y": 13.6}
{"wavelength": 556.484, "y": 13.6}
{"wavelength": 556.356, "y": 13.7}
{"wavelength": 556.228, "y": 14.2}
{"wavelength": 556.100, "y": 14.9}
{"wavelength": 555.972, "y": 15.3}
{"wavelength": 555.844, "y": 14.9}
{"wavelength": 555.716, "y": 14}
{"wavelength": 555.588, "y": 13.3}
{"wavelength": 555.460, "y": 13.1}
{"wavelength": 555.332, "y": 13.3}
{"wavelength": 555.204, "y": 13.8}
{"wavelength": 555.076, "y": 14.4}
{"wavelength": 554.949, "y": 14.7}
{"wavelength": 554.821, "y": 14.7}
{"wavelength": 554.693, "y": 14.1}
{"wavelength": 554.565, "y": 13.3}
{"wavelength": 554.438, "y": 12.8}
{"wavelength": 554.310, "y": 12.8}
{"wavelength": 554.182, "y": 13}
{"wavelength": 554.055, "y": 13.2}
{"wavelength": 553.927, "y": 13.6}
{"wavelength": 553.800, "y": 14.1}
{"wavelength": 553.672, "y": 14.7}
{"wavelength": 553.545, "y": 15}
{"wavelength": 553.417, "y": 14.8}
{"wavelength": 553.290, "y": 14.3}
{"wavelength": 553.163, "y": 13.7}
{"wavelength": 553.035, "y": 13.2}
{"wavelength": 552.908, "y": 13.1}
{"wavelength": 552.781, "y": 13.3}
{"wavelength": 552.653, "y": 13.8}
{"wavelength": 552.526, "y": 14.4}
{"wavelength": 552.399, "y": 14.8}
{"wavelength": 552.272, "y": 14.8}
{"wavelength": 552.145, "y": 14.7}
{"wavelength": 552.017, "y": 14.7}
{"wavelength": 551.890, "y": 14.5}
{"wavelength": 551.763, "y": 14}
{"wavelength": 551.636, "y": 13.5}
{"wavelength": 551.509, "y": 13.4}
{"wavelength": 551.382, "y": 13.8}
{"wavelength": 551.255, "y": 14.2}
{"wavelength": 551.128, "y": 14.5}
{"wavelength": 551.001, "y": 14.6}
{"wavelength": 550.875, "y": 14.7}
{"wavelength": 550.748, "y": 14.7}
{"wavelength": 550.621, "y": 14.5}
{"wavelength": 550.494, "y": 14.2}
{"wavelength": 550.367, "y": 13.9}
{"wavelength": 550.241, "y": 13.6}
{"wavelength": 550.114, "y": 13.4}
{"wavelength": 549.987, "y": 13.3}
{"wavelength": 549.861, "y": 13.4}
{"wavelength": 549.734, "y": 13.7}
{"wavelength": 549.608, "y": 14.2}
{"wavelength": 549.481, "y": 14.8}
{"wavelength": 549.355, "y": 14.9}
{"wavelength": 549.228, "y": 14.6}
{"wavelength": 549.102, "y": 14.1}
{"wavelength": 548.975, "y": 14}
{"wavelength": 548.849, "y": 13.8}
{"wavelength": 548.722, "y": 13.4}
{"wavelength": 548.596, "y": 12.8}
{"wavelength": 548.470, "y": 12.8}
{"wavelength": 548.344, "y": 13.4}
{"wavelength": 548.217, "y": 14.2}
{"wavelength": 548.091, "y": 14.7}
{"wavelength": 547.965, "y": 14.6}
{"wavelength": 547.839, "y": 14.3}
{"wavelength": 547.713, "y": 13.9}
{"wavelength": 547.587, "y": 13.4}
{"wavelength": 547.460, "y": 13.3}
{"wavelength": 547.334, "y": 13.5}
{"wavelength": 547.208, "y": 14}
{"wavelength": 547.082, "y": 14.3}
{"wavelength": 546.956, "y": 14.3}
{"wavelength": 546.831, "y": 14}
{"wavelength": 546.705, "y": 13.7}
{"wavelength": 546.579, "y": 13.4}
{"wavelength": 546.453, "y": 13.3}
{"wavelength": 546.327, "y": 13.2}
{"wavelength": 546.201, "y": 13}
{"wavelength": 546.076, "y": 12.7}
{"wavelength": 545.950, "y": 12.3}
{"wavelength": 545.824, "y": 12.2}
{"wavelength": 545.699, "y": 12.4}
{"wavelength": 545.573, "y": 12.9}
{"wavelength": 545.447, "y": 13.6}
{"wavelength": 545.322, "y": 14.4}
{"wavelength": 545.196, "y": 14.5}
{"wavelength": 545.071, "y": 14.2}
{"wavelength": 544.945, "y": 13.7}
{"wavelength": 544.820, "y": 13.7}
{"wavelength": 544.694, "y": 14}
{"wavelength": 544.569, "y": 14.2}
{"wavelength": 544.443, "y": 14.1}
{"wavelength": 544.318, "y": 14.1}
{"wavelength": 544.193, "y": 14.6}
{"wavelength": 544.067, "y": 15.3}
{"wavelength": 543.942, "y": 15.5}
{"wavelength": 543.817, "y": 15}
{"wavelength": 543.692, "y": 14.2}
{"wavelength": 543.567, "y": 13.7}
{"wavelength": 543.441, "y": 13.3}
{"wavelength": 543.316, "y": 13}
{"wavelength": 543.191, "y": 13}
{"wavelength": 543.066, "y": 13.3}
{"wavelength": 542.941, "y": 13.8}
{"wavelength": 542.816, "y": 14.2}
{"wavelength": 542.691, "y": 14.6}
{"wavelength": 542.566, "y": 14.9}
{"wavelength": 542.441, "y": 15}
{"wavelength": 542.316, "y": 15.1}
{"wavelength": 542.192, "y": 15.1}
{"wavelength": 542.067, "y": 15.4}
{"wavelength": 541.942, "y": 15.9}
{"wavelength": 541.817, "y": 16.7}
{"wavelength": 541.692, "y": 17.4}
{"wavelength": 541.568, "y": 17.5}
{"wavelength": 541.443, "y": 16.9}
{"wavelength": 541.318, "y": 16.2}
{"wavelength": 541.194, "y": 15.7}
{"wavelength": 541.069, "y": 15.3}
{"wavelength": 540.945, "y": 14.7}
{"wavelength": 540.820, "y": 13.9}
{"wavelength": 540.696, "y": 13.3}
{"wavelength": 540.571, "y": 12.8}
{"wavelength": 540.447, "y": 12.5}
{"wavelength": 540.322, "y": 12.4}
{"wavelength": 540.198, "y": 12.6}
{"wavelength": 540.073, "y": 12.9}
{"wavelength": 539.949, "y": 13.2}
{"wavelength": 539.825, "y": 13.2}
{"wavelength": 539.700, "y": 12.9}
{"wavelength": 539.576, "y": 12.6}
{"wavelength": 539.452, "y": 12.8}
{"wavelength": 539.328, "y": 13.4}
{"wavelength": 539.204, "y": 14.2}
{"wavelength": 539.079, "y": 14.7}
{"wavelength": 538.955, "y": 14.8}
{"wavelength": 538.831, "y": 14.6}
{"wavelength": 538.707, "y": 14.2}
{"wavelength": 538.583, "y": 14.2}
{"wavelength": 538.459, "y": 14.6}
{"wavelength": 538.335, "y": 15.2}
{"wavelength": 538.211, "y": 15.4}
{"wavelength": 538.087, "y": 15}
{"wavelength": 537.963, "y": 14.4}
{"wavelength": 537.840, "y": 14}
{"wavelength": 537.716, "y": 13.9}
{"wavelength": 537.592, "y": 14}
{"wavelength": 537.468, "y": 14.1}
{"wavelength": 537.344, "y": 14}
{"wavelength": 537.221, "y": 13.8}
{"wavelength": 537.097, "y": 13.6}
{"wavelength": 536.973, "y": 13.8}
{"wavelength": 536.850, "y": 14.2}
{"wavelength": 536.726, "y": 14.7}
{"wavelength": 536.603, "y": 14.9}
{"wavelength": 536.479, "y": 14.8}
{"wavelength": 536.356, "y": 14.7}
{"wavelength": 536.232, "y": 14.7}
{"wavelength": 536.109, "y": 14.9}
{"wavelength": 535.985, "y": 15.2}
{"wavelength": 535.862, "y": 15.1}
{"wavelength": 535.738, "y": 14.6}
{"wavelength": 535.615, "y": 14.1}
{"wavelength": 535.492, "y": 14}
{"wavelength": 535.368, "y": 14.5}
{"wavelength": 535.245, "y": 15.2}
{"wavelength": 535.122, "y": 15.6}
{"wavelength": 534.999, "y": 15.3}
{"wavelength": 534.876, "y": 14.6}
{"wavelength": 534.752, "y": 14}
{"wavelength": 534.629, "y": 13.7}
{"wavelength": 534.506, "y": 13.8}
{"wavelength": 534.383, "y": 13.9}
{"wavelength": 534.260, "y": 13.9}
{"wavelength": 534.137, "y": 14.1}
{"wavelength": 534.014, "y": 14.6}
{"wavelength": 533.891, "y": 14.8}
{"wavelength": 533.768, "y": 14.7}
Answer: 0.16 nm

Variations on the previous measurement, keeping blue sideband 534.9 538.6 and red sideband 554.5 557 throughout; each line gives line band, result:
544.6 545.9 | 0.066 nm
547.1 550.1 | 0.064 nm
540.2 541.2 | 0.054 nm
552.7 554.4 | 0.033 nm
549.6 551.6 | 0.016 nm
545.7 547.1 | 0.099 nm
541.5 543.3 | -0.089 nm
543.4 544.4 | -0.011 nm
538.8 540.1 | 0.081 nm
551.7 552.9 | -0.019 nm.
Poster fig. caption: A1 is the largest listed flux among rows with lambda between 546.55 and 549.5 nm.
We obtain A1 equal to 14.9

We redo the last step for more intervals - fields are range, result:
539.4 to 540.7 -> 13.3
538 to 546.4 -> 17.5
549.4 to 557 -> 15.3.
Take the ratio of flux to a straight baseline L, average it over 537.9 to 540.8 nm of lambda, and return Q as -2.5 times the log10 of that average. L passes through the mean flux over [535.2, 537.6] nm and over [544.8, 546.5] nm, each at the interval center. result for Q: 0.03 mag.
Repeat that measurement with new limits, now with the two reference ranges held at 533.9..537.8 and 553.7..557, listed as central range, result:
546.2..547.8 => 0.03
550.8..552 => -0.02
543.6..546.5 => 0.03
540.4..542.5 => -0.08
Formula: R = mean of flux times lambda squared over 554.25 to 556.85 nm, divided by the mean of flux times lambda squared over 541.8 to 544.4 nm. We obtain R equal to 1.00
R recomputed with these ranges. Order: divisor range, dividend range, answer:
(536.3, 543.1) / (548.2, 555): 1.01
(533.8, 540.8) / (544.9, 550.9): 1.01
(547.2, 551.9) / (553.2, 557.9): 1.02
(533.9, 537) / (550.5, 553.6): 1.04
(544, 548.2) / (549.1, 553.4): 1.04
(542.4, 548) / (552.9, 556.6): 1.04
